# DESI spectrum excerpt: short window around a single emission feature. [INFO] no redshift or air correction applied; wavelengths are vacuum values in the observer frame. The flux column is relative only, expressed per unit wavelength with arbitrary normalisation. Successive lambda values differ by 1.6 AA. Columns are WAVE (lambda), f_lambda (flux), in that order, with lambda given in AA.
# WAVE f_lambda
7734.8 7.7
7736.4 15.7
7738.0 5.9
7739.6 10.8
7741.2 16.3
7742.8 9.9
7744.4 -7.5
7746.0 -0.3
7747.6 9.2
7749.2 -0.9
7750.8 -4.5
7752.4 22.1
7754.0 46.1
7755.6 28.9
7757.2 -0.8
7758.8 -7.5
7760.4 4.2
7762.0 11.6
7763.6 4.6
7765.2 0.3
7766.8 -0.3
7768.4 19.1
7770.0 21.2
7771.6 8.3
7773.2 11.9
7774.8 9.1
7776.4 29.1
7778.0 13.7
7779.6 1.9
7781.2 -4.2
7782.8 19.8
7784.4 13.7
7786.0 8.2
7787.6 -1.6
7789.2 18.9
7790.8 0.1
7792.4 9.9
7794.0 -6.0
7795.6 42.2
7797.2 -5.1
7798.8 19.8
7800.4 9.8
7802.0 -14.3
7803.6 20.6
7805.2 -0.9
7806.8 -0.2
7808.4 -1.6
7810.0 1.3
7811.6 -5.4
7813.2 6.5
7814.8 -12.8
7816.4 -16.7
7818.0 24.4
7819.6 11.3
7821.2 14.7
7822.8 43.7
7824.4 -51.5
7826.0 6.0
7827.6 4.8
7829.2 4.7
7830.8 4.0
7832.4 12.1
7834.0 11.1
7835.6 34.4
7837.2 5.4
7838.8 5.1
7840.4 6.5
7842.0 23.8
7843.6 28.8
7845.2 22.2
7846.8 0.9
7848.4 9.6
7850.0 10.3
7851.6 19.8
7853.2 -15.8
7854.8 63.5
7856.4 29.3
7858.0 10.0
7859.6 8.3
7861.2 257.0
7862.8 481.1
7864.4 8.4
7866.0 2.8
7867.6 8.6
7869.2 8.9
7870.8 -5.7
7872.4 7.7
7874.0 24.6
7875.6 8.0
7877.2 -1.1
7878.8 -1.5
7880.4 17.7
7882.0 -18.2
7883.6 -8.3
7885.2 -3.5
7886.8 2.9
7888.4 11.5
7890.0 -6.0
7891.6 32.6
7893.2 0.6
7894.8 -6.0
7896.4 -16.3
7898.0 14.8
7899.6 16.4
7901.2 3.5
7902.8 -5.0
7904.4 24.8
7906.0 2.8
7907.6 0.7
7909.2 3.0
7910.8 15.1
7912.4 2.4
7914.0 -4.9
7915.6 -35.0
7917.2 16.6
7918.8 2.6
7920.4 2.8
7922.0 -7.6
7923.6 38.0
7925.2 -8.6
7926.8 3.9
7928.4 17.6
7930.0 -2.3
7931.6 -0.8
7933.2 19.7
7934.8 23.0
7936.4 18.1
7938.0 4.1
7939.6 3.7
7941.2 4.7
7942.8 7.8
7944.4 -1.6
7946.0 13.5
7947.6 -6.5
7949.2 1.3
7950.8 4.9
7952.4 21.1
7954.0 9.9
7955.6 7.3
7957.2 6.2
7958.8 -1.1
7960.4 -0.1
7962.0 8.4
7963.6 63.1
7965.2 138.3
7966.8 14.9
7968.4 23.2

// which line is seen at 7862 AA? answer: [O III] 5007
